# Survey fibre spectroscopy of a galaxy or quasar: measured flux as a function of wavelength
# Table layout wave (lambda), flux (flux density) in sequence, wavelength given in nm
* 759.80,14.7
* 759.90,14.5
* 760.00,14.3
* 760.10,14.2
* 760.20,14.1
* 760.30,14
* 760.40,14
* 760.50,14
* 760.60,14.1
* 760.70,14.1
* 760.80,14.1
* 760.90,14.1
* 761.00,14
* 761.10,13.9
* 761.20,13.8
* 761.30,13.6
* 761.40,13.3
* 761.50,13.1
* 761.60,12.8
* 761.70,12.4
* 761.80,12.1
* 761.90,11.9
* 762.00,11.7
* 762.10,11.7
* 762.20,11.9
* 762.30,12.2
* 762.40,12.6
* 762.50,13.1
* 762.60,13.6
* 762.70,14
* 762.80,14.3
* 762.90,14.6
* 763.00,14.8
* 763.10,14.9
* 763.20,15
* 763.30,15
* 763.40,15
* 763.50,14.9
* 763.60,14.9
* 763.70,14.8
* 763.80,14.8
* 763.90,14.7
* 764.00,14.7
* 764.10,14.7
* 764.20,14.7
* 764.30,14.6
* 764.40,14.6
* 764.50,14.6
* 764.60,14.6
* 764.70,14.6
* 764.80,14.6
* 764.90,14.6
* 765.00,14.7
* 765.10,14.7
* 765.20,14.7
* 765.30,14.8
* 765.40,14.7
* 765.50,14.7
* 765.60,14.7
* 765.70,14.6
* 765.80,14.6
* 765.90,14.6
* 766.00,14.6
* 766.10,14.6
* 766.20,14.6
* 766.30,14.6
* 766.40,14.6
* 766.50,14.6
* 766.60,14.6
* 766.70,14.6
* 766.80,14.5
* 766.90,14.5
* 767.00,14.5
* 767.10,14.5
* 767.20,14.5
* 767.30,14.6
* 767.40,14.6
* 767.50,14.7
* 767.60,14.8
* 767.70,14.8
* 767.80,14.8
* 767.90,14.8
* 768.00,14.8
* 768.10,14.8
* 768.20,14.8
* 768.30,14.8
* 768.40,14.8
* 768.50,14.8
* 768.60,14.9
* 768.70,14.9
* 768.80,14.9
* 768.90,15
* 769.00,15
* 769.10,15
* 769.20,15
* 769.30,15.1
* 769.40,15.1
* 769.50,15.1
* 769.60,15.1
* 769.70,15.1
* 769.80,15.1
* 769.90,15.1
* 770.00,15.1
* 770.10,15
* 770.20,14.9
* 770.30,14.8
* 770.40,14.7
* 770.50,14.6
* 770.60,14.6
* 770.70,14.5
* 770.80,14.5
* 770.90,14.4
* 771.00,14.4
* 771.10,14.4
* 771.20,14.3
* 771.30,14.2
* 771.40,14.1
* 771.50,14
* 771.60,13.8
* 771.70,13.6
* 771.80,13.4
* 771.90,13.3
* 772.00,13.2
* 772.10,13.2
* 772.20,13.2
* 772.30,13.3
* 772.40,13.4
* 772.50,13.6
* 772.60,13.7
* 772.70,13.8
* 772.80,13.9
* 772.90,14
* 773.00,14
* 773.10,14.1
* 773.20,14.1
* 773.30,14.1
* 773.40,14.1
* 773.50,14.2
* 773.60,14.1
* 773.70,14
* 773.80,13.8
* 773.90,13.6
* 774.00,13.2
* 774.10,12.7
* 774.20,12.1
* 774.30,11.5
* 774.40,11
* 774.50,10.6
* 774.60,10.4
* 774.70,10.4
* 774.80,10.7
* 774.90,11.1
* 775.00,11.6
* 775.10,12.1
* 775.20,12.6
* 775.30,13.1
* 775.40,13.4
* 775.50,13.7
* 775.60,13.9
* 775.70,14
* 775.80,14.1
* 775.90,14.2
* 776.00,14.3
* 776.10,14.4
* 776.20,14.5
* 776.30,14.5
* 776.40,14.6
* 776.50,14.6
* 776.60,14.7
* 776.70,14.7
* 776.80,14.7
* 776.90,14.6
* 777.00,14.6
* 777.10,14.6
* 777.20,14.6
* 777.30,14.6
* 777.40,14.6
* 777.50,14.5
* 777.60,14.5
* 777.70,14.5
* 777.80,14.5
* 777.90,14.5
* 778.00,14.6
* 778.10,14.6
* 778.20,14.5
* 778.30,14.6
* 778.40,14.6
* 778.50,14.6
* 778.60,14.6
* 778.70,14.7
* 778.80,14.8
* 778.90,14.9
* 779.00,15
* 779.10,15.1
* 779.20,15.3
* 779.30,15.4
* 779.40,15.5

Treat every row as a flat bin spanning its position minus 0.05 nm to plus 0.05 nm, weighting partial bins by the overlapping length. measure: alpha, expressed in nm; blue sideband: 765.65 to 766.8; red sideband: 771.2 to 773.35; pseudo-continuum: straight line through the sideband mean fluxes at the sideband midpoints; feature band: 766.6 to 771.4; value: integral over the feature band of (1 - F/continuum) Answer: -0.189 nm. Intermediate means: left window 14.6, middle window 14.8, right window 13.7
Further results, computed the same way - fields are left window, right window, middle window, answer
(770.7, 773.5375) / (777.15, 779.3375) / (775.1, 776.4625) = 0.05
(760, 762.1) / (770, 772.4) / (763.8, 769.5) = -0.37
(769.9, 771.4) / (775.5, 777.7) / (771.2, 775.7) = 0.44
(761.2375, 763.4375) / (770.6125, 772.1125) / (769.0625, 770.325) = -0.11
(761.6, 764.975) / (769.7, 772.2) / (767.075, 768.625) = -0.06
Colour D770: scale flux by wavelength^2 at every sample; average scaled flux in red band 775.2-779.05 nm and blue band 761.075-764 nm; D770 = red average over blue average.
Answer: 1.10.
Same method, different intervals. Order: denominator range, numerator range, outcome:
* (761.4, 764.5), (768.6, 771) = 1.10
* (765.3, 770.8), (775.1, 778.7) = 0.99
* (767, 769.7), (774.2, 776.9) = 0.90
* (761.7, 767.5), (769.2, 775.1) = 0.98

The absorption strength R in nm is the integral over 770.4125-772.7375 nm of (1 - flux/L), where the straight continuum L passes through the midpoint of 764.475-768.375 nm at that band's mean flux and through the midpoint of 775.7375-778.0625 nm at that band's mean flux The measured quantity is 0.11 nm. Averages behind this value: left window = 14.7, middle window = 13.9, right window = 14.5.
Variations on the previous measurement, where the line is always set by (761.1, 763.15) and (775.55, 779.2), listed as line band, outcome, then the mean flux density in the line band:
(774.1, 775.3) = 0.243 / 11.4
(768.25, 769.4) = -0.098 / 14.9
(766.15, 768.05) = -0.144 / 14.6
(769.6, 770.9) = -0.087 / 14.8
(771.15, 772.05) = 0.016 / 13.8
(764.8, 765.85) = -0.097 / 14.7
